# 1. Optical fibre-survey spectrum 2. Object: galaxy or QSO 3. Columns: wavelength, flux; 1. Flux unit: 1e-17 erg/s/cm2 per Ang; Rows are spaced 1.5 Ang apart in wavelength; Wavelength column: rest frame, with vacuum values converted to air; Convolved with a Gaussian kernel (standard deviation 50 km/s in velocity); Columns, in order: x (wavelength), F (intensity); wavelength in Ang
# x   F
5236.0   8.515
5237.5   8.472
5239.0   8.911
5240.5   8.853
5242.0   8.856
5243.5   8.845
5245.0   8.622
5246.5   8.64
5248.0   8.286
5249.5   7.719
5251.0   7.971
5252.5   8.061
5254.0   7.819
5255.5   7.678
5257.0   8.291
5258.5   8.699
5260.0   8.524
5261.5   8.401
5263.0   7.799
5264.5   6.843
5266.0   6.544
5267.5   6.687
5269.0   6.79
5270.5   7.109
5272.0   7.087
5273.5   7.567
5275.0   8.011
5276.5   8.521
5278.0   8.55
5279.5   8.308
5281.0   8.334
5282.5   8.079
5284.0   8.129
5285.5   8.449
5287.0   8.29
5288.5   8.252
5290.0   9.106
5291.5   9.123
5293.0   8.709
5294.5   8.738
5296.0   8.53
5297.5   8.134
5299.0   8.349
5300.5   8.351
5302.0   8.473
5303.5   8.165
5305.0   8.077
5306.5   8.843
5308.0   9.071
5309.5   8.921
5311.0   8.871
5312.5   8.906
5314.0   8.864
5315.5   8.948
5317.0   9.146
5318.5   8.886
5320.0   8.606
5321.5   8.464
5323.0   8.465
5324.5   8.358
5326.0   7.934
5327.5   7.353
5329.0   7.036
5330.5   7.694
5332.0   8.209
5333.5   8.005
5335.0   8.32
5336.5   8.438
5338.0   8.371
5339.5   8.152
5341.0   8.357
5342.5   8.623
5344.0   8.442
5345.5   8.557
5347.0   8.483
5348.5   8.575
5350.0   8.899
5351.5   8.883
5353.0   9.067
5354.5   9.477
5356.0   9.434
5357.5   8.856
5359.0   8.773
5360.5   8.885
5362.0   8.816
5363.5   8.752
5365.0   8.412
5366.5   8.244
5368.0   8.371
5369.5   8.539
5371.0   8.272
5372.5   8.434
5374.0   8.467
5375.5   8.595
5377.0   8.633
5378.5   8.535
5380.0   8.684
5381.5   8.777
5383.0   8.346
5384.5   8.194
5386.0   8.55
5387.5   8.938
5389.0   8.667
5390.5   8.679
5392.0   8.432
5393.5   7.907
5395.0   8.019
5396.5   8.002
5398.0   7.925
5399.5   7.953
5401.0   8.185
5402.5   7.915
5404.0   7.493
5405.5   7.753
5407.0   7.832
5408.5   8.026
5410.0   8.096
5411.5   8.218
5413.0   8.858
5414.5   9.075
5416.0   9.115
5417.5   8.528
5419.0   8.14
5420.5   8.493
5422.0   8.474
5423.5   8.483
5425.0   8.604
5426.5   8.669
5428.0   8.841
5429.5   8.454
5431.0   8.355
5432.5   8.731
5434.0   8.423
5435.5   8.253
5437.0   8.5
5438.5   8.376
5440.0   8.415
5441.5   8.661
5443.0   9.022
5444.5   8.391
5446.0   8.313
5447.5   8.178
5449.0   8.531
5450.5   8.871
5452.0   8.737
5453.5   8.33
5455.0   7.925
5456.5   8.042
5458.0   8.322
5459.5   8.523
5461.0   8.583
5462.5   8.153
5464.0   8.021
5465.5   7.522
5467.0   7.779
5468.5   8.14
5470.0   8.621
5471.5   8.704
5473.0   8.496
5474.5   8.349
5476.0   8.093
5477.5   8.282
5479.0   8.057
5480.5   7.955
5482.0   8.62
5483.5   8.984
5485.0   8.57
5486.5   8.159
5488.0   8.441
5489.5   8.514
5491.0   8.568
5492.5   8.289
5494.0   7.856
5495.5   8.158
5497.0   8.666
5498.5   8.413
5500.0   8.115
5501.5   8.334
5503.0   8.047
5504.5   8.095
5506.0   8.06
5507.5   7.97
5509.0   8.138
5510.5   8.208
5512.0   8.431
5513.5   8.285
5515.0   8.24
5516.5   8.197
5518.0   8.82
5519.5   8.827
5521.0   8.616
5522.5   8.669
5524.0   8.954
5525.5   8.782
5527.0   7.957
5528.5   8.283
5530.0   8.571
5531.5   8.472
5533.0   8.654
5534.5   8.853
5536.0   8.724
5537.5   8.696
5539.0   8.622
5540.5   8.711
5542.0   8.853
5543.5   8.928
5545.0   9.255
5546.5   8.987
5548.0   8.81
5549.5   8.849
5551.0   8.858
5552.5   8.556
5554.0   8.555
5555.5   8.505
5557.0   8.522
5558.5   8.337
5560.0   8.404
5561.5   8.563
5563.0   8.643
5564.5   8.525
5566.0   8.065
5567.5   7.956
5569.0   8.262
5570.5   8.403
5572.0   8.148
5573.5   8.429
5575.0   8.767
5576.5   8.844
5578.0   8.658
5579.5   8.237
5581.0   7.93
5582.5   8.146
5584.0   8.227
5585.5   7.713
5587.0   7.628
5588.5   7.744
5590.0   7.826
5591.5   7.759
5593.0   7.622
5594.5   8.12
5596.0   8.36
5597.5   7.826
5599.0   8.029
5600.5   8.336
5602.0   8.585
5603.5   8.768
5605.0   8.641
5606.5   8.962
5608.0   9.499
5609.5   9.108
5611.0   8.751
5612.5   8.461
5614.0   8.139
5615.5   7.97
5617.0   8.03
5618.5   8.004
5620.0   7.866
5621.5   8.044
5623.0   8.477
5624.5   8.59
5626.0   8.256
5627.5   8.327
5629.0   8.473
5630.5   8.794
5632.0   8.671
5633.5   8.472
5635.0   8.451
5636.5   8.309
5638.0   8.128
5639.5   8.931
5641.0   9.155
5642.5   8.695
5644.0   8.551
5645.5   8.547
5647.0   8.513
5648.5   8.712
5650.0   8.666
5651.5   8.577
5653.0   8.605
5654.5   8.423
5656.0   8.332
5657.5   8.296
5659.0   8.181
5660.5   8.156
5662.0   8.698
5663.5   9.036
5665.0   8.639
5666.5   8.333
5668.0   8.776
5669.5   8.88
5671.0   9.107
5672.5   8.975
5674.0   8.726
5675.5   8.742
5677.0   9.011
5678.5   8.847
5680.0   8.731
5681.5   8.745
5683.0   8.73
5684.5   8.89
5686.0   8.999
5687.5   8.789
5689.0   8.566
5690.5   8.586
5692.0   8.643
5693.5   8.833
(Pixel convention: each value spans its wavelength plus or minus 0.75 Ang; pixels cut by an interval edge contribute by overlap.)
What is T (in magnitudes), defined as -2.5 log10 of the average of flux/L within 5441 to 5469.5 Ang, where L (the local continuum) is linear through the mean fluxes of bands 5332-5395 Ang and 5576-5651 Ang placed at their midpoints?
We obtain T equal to 0.02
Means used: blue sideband 8.57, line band 8.32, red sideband 8.37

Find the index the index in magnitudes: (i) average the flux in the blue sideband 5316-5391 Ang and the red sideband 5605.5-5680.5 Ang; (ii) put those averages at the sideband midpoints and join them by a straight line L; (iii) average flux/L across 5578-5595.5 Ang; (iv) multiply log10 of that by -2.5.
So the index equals 0.08 mag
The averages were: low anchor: 8.51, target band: 7.94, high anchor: 8.57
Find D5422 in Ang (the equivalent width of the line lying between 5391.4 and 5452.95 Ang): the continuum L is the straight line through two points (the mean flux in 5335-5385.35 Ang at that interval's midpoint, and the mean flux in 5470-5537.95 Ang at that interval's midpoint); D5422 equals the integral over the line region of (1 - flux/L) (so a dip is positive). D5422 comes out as 1.1 Ang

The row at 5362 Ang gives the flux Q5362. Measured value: 8.816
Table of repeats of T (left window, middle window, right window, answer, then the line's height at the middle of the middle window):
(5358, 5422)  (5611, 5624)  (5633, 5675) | 0.05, 8.58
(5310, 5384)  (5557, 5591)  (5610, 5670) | 0.03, 8.49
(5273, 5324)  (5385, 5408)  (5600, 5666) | 0.05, 8.53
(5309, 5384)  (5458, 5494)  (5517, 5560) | 0.04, 8.63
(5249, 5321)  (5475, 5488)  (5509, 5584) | 0.01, 8.46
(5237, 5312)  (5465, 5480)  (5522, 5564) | 0.04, 8.55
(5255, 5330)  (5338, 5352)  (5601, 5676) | -0.03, 8.28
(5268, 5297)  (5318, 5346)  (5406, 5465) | 0.01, 8.27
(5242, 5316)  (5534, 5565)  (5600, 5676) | -0.03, 8.48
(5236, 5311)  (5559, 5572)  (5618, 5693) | 0.02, 8.51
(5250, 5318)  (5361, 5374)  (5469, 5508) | -0.03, 8.27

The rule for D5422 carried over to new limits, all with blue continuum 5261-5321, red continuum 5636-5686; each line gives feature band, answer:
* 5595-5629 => 0.79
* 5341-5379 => -1.54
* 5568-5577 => 0.12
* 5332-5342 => 0.04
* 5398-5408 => 0.62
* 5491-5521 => 0.74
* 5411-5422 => -0.30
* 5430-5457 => -0.07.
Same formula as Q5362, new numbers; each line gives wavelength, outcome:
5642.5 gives 8.695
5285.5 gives 8.449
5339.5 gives 8.152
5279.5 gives 8.308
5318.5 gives 8.886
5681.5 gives 8.745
